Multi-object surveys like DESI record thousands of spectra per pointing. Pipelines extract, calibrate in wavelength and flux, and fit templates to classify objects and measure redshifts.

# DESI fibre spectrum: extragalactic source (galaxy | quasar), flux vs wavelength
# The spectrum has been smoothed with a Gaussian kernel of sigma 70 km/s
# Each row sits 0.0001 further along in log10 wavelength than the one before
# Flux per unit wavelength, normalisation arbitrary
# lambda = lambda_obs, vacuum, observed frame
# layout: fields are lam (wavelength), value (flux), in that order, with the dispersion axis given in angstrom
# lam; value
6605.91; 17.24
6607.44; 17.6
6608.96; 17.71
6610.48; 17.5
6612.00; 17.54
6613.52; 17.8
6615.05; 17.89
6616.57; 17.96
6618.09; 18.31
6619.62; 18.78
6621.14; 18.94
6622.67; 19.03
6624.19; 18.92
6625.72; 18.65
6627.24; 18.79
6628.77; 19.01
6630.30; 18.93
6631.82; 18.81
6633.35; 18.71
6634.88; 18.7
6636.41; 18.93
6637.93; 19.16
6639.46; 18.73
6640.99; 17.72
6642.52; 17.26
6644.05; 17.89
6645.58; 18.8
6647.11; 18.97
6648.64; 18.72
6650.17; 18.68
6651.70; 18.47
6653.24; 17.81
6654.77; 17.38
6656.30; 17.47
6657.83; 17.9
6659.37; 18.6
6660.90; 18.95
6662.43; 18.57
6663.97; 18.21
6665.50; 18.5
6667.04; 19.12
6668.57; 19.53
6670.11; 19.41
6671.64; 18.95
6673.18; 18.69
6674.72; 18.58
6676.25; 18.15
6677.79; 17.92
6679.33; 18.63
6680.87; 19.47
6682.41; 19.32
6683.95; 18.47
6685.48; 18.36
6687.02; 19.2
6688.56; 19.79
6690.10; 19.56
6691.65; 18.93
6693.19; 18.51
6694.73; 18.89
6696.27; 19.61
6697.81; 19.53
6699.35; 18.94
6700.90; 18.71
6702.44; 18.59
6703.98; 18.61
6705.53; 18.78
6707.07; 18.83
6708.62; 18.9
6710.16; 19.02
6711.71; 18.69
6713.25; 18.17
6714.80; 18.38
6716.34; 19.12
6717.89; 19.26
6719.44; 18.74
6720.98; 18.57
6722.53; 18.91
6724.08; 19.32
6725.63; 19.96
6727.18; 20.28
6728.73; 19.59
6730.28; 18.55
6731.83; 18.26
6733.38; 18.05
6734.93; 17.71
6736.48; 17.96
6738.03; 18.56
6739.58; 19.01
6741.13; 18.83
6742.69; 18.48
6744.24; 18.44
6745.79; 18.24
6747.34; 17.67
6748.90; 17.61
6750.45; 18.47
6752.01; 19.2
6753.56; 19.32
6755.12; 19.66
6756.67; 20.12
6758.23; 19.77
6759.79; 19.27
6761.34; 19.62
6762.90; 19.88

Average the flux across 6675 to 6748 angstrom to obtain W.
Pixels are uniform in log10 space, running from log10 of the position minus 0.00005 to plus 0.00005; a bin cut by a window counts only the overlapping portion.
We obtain 18.8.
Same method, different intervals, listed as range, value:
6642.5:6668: 18.4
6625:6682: 18.6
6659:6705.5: 18.9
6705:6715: 18.7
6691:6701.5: 19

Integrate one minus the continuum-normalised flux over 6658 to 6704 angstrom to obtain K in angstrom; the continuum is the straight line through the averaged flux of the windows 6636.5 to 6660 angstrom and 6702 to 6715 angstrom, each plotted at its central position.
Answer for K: -1.0 angstrom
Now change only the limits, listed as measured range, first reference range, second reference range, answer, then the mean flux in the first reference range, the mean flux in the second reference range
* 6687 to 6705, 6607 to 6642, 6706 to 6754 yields -0.4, 18.4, 18.7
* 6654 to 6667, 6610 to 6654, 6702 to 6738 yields 0.2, 18.5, 18.8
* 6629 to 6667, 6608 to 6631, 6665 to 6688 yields 0.3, 18.4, 18.8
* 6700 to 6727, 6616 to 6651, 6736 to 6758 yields -0.3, 18.6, 18.7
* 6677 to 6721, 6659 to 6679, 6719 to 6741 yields -0.3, 18.7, 18.8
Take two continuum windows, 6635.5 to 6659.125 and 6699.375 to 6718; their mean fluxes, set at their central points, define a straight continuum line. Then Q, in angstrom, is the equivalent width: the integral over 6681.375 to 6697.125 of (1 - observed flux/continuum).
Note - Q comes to -0.4 angstrom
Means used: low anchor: 18.3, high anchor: 18.7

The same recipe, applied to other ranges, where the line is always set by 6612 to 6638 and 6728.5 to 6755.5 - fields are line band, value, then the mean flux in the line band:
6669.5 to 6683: -0.15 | 18.8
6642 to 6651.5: 0.09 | 18.4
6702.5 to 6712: -0.13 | 18.8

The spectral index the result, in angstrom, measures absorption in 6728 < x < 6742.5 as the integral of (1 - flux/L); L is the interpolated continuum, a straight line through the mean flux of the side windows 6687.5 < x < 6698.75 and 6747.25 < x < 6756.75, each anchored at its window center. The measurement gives 0.4 angstrom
